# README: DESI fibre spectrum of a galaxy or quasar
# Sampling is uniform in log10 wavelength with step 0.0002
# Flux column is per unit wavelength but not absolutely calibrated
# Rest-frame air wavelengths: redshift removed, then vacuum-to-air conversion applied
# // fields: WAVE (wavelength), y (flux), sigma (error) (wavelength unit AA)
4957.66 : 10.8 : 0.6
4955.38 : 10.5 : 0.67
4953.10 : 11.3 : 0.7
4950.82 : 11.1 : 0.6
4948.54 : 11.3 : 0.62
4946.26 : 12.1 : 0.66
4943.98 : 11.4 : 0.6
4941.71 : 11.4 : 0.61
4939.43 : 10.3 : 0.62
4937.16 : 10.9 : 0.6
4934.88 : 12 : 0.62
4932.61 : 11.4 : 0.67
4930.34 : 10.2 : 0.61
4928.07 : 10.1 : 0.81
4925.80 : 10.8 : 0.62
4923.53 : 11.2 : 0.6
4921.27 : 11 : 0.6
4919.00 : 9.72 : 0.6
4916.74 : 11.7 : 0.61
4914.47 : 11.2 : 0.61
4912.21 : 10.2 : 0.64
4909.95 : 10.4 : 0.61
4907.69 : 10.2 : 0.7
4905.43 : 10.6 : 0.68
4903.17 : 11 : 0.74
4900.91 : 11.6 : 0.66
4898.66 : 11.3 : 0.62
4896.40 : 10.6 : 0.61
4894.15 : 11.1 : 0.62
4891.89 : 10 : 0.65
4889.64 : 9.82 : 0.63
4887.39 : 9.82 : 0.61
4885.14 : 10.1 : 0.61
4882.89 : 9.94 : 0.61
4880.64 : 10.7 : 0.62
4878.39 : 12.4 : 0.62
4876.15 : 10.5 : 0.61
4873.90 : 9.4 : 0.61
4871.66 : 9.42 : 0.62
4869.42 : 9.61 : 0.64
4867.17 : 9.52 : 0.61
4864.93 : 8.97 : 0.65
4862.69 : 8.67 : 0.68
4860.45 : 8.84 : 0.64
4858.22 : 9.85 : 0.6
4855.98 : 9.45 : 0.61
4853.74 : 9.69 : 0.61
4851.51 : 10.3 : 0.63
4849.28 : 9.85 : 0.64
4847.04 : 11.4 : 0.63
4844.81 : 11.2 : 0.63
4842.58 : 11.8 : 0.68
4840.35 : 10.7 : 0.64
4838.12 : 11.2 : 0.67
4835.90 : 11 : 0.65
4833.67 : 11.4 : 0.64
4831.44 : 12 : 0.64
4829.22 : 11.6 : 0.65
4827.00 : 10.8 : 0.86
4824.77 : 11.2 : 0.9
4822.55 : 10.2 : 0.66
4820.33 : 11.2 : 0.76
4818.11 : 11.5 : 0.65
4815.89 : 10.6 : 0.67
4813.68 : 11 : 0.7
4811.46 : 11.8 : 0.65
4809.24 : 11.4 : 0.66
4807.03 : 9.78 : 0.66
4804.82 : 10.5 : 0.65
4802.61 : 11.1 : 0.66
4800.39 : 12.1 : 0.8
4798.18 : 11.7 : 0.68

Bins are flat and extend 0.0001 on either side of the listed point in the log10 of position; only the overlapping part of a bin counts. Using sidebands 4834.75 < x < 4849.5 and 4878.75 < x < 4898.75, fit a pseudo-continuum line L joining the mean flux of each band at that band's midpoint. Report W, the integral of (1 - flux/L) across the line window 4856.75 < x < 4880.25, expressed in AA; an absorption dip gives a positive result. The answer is 2.08 AA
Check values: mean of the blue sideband 11.1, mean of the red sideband 10.4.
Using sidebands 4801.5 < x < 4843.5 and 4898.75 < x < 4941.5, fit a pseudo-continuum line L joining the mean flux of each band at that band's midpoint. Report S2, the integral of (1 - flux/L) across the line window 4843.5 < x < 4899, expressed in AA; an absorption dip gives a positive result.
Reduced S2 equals 4.42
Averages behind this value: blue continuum 11.1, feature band 10.1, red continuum 10.8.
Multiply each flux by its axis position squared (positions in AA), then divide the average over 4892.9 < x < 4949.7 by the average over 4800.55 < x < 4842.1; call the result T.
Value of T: 1.0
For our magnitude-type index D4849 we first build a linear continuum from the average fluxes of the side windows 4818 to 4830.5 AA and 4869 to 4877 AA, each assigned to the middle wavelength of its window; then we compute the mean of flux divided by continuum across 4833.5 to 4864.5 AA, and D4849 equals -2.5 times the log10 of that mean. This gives 0.01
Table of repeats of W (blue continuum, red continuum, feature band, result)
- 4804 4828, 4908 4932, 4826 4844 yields -0.7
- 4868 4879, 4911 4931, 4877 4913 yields -0.8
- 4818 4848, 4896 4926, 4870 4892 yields 1.6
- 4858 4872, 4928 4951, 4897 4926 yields -1.1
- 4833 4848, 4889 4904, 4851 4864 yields 2.0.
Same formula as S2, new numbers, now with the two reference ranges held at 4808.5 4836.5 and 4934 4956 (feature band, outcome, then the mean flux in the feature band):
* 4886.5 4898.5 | 0.9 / 10.4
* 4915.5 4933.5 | 0.8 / 10.8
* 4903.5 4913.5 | 0.7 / 10.4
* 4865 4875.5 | 1.6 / 9.48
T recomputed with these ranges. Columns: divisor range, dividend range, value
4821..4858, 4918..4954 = 1.06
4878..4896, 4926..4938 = 1.07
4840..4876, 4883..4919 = 1.09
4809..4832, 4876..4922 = 0.98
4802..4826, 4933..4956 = 1.09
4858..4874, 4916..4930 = 1.18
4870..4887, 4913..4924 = 1.08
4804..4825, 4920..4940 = 1.05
